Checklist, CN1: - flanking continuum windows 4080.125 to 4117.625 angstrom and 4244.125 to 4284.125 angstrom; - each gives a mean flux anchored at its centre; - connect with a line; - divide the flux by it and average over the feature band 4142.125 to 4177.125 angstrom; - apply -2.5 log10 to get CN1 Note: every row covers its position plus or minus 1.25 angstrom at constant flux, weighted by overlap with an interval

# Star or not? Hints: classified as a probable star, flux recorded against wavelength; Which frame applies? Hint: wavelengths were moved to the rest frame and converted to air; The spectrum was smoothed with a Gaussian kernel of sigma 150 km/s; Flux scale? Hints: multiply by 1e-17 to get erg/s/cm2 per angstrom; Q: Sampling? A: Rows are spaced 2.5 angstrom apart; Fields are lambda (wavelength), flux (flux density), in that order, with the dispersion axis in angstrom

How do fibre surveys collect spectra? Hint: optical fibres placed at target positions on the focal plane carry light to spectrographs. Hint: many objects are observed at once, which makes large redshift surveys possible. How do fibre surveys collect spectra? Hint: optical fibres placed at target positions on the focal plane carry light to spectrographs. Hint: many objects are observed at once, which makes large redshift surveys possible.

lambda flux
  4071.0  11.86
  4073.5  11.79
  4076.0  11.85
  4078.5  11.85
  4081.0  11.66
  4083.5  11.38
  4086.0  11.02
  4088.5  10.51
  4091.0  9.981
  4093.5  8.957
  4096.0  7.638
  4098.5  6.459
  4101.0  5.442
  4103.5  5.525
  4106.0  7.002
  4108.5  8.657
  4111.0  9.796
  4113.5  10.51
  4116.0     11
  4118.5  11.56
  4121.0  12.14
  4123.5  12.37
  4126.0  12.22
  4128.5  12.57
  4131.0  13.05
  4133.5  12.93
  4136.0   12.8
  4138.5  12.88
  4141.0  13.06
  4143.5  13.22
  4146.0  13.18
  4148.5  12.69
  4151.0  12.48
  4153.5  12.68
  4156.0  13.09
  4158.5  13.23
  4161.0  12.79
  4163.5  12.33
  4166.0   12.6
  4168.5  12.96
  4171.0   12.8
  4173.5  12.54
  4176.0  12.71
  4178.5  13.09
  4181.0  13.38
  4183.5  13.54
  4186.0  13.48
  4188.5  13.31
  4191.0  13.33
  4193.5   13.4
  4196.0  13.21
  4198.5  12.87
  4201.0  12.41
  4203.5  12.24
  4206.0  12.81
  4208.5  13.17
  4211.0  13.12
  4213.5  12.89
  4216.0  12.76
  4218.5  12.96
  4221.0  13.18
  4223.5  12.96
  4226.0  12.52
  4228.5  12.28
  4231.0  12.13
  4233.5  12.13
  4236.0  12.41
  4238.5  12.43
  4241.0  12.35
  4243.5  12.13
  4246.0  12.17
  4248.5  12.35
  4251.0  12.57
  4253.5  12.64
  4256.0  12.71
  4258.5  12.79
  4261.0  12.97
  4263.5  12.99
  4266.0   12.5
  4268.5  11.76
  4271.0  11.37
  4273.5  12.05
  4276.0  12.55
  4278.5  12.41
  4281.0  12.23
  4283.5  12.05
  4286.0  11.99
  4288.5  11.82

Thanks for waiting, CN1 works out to -0.24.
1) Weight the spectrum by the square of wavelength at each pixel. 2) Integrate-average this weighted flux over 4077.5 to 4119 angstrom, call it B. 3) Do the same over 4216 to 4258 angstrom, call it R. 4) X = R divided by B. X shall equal 1.44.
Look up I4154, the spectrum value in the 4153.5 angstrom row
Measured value 12.68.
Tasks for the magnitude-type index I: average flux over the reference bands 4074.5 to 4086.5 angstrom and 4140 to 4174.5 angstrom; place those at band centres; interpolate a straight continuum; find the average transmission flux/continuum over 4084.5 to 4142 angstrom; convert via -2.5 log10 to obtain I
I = 0.18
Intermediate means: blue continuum 11.6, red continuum 12.8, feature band 10.3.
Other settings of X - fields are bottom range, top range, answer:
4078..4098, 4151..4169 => 1.30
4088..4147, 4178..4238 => 1.27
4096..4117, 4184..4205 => 1.70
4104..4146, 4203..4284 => 1.15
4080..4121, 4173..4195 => 1.49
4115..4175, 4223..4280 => 1.03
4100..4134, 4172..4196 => 1.32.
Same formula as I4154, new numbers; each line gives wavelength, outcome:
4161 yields 12.79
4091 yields 9.981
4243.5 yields 12.13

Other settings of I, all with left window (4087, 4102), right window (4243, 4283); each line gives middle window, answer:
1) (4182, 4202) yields -0.23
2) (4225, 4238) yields -0.06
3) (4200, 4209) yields -0.15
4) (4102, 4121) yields -0.07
